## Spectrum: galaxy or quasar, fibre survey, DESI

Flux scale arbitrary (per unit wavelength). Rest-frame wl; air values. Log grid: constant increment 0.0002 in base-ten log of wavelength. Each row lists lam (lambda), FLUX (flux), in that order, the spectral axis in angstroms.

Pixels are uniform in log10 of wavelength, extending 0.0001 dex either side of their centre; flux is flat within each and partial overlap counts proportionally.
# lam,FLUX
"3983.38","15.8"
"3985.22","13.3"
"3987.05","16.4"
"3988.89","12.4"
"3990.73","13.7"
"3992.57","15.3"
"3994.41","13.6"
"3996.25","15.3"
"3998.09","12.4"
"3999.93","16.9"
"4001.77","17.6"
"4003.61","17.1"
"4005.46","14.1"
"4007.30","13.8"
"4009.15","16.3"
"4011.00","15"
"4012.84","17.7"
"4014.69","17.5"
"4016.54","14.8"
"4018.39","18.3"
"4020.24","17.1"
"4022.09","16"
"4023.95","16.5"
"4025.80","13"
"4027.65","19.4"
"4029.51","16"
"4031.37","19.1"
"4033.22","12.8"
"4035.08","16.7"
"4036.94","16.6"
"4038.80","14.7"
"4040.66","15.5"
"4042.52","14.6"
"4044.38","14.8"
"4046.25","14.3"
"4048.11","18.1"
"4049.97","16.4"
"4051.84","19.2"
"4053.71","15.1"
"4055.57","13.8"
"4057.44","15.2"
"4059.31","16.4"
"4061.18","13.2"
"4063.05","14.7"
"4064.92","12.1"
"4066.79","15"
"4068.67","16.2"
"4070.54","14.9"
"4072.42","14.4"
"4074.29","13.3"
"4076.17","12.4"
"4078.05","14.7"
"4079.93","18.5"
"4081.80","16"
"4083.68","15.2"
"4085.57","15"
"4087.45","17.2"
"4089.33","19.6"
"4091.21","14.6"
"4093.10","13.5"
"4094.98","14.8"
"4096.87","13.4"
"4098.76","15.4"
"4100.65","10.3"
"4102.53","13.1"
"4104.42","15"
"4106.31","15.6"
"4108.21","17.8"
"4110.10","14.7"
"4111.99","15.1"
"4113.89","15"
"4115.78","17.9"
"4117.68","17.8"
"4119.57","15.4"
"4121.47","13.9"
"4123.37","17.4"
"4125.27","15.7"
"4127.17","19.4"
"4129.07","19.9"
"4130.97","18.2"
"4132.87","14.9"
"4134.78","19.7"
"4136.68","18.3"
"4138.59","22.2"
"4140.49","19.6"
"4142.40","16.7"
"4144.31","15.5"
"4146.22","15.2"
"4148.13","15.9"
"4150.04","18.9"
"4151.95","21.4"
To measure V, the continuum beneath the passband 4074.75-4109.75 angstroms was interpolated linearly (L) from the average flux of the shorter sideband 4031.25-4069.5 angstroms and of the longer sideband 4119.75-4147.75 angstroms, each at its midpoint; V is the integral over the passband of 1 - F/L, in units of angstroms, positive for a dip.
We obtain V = 2.9 angstroms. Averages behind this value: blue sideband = 15.4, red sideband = 17.5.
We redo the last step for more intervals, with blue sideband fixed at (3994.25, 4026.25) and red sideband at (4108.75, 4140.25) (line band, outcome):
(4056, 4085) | 3.1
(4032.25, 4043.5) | 0.7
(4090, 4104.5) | 2.7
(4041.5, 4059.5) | 0.6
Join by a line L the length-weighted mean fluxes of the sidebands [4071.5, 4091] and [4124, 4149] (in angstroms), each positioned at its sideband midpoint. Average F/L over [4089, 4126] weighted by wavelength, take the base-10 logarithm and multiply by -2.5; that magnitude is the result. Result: 0.10 mag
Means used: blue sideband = 15.6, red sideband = 17.8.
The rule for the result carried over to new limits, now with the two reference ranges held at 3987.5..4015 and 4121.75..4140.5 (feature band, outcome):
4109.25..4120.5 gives 0.12 mag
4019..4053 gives -0.01 mag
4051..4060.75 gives 0.05 mag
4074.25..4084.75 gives 0.13 mag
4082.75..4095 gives 0.10 mag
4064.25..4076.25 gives 0.19 mag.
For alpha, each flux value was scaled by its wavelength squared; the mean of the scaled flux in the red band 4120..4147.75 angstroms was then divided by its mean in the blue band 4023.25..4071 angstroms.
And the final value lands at 1.18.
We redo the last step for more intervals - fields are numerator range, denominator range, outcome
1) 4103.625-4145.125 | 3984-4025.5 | 1.17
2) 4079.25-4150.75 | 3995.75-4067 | 1.08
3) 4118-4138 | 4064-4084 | 1.21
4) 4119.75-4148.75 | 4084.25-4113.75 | 1.18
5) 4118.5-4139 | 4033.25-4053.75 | 1.16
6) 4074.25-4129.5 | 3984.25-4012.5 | 1.10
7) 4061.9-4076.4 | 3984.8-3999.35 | 1.04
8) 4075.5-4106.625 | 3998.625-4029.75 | 0.96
